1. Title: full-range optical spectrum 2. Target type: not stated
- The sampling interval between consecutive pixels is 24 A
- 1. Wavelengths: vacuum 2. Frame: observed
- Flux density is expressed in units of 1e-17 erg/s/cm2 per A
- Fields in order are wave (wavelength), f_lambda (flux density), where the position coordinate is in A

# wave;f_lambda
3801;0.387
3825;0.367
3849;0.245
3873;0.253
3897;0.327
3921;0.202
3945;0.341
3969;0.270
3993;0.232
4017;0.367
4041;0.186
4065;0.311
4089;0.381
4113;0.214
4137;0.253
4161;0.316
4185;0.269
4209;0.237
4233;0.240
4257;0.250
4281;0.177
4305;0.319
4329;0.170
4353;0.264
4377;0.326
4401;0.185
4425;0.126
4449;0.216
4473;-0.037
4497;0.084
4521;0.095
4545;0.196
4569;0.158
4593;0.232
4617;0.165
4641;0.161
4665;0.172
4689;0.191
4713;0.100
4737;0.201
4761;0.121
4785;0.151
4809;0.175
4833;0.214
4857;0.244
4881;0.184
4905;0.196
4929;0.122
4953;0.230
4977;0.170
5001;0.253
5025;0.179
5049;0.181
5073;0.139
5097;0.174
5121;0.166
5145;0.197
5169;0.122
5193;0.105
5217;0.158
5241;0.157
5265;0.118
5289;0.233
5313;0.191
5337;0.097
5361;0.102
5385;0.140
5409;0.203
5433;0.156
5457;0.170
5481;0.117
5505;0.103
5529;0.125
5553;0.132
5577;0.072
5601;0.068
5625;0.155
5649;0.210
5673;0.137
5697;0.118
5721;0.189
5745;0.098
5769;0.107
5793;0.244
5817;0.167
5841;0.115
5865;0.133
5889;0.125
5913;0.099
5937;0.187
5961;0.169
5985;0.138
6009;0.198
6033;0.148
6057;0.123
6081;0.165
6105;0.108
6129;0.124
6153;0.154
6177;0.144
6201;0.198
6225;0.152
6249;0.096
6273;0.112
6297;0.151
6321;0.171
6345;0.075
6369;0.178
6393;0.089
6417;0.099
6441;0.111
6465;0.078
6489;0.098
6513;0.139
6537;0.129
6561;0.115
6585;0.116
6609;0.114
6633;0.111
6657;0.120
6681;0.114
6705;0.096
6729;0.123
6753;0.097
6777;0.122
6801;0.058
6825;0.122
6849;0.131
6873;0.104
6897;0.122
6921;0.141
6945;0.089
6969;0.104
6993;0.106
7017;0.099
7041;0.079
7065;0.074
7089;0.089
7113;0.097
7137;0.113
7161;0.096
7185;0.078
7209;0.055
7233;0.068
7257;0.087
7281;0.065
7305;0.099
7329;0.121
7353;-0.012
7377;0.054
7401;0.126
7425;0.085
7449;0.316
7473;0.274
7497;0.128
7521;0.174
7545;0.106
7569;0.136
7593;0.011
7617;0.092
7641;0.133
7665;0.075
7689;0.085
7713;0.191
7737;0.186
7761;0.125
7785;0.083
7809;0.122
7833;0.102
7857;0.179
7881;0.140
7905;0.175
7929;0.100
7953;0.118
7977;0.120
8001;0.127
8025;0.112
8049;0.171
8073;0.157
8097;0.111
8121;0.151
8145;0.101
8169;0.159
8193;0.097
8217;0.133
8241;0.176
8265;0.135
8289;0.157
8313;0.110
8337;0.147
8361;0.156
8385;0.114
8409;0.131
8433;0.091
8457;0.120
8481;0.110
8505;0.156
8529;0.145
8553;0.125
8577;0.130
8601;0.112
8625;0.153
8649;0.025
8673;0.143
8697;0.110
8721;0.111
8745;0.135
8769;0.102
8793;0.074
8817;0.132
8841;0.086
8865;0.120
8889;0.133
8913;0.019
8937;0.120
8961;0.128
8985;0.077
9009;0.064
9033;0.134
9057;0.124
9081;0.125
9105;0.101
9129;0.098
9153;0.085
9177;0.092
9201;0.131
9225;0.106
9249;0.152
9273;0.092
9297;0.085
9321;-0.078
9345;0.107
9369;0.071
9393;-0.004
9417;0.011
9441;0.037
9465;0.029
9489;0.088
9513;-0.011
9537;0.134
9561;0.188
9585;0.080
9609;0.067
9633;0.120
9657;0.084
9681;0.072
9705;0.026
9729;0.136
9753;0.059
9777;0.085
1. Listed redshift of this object 1.00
